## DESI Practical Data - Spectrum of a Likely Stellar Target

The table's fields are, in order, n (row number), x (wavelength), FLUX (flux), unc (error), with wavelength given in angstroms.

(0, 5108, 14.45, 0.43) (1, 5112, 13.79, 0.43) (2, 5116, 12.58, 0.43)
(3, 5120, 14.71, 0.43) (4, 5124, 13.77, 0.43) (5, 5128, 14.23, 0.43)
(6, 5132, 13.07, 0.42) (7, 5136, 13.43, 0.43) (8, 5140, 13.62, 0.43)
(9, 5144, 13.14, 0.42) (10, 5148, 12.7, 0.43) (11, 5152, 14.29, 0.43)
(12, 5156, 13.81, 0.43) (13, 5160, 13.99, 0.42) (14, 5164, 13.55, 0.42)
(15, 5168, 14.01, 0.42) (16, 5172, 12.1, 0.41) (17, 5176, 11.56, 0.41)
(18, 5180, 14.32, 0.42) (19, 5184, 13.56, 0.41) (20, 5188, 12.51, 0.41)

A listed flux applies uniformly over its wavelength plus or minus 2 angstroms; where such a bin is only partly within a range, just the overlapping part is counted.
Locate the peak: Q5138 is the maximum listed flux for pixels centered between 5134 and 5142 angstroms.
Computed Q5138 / 13.62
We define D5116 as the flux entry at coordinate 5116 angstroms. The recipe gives 12.58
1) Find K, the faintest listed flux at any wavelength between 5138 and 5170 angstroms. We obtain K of 12.7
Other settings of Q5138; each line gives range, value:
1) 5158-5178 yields 14.01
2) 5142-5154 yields 14.29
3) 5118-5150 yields 14.71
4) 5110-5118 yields 13.79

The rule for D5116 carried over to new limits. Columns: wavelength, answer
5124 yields 13.77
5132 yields 13.07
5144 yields 13.14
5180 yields 14.32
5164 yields 13.55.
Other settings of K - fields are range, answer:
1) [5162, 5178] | 11.56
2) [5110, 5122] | 12.58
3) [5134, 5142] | 13.43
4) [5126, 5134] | 13.07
